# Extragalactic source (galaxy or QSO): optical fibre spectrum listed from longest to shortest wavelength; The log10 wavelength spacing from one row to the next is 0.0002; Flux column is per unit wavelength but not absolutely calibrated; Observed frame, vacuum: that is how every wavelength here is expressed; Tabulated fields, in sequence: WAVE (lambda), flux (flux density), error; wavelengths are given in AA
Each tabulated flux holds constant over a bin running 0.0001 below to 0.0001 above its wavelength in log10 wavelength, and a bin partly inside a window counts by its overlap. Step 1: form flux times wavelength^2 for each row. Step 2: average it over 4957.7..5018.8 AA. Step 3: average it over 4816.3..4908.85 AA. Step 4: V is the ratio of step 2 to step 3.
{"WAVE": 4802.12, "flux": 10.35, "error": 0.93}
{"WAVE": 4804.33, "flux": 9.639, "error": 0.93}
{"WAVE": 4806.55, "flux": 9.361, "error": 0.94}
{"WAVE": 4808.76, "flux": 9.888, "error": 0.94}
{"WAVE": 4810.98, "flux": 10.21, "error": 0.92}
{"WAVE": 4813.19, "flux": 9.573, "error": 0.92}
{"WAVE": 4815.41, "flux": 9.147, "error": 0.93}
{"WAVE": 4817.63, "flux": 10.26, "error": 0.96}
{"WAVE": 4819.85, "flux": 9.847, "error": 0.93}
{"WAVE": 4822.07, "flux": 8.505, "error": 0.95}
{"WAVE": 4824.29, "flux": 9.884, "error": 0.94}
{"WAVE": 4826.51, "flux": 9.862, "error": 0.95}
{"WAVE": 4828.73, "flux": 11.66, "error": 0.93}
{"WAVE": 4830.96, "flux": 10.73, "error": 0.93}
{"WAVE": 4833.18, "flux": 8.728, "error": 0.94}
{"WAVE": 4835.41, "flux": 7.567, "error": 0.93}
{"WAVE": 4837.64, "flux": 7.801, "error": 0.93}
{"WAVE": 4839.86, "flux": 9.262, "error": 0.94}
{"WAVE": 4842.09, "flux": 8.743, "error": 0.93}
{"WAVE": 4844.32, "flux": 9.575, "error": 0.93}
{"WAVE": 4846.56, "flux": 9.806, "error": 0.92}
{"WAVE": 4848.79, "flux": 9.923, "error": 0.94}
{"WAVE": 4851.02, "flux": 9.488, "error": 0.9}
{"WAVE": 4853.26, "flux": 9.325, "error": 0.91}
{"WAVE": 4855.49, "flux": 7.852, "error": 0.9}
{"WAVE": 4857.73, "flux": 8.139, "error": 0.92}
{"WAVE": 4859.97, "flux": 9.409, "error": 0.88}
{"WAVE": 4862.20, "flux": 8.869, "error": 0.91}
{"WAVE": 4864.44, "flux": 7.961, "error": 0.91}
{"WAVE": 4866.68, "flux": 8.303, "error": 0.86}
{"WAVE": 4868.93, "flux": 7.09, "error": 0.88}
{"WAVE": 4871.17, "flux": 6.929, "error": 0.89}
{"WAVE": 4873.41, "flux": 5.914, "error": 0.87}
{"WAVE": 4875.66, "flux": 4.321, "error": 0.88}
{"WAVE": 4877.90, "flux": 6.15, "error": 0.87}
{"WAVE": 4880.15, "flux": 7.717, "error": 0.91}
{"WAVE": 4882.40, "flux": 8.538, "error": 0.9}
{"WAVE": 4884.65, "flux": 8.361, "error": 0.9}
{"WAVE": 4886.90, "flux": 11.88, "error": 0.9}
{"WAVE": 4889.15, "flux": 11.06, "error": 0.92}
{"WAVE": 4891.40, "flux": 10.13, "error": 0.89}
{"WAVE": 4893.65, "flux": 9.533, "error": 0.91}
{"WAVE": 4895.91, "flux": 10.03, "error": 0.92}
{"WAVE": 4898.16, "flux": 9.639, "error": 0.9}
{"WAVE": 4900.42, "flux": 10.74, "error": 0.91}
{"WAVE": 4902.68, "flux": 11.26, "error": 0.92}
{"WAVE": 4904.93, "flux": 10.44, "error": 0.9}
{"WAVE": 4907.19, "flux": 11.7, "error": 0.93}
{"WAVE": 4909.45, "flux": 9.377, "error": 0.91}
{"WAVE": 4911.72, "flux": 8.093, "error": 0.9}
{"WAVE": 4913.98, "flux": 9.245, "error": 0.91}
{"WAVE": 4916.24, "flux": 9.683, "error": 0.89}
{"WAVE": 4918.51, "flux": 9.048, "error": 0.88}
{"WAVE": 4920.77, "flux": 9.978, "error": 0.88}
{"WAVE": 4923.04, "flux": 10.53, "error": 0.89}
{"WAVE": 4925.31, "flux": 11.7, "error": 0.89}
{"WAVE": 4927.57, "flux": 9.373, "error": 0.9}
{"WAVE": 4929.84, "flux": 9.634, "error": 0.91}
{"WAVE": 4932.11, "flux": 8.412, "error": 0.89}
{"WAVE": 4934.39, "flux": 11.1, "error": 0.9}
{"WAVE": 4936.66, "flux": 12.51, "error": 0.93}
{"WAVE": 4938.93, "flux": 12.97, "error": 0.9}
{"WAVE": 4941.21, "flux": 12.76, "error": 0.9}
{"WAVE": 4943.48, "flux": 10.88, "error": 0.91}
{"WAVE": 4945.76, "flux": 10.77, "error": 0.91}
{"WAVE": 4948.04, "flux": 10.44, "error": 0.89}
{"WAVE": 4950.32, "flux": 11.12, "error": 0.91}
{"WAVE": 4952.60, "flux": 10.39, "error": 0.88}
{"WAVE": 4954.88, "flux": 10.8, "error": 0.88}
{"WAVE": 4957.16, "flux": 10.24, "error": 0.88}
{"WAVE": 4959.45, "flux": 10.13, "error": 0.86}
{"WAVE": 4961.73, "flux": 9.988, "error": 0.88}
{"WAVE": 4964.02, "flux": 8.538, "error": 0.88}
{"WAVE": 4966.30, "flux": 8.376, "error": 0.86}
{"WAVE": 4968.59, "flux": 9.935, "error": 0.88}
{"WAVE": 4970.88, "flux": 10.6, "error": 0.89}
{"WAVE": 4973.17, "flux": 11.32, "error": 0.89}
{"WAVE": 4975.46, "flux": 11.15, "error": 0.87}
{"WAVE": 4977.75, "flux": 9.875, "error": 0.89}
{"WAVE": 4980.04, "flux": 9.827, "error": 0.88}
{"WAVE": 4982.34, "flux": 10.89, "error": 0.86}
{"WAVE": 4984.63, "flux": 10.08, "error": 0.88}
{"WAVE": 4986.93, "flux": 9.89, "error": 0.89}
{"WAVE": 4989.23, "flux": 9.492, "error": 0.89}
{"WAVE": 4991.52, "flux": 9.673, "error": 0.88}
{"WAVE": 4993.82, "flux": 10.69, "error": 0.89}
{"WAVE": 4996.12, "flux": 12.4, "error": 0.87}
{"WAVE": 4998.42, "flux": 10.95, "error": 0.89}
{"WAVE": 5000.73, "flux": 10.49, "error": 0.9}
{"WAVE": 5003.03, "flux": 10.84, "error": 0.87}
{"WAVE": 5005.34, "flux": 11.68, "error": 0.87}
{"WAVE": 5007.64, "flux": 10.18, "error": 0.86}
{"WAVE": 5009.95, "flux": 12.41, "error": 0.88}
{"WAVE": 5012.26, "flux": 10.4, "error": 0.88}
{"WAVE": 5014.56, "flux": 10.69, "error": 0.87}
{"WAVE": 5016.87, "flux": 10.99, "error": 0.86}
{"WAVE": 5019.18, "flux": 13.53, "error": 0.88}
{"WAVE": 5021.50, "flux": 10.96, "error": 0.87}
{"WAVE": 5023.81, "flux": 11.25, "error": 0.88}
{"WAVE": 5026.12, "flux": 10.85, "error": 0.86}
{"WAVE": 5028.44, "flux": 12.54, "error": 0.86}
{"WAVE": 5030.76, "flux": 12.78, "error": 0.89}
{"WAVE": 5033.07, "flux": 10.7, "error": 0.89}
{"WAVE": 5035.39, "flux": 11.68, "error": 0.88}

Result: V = 1.21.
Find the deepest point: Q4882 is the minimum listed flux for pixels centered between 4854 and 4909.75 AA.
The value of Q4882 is 4.321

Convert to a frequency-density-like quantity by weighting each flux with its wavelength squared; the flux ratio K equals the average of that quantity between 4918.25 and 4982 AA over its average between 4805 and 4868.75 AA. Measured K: 1.19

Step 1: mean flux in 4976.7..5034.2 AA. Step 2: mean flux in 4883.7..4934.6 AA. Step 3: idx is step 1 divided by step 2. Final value 1.09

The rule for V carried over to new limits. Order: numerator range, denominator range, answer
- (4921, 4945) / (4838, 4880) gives 1.39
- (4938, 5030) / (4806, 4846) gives 1.21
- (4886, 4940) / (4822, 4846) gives 1.14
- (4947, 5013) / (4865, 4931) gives 1.18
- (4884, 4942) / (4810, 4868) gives 1.16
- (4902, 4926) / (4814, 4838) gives 1.10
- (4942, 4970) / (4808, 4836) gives 1.11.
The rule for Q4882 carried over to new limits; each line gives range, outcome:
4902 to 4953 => 8.093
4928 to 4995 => 8.376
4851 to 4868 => 7.852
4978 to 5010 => 9.492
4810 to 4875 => 5.914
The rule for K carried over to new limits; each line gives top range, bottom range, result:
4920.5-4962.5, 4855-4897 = 1.32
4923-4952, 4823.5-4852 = 1.21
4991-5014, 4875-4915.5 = 1.22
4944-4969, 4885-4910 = 0.98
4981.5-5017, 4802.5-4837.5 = 1.20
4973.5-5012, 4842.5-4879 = 1.39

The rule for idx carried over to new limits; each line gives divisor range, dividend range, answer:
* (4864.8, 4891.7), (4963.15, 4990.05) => 1.26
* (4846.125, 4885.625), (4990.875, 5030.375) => 1.41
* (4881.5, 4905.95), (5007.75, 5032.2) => 1.14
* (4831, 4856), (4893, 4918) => 1.10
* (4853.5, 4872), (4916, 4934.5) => 1.21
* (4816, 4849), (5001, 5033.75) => 1.21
